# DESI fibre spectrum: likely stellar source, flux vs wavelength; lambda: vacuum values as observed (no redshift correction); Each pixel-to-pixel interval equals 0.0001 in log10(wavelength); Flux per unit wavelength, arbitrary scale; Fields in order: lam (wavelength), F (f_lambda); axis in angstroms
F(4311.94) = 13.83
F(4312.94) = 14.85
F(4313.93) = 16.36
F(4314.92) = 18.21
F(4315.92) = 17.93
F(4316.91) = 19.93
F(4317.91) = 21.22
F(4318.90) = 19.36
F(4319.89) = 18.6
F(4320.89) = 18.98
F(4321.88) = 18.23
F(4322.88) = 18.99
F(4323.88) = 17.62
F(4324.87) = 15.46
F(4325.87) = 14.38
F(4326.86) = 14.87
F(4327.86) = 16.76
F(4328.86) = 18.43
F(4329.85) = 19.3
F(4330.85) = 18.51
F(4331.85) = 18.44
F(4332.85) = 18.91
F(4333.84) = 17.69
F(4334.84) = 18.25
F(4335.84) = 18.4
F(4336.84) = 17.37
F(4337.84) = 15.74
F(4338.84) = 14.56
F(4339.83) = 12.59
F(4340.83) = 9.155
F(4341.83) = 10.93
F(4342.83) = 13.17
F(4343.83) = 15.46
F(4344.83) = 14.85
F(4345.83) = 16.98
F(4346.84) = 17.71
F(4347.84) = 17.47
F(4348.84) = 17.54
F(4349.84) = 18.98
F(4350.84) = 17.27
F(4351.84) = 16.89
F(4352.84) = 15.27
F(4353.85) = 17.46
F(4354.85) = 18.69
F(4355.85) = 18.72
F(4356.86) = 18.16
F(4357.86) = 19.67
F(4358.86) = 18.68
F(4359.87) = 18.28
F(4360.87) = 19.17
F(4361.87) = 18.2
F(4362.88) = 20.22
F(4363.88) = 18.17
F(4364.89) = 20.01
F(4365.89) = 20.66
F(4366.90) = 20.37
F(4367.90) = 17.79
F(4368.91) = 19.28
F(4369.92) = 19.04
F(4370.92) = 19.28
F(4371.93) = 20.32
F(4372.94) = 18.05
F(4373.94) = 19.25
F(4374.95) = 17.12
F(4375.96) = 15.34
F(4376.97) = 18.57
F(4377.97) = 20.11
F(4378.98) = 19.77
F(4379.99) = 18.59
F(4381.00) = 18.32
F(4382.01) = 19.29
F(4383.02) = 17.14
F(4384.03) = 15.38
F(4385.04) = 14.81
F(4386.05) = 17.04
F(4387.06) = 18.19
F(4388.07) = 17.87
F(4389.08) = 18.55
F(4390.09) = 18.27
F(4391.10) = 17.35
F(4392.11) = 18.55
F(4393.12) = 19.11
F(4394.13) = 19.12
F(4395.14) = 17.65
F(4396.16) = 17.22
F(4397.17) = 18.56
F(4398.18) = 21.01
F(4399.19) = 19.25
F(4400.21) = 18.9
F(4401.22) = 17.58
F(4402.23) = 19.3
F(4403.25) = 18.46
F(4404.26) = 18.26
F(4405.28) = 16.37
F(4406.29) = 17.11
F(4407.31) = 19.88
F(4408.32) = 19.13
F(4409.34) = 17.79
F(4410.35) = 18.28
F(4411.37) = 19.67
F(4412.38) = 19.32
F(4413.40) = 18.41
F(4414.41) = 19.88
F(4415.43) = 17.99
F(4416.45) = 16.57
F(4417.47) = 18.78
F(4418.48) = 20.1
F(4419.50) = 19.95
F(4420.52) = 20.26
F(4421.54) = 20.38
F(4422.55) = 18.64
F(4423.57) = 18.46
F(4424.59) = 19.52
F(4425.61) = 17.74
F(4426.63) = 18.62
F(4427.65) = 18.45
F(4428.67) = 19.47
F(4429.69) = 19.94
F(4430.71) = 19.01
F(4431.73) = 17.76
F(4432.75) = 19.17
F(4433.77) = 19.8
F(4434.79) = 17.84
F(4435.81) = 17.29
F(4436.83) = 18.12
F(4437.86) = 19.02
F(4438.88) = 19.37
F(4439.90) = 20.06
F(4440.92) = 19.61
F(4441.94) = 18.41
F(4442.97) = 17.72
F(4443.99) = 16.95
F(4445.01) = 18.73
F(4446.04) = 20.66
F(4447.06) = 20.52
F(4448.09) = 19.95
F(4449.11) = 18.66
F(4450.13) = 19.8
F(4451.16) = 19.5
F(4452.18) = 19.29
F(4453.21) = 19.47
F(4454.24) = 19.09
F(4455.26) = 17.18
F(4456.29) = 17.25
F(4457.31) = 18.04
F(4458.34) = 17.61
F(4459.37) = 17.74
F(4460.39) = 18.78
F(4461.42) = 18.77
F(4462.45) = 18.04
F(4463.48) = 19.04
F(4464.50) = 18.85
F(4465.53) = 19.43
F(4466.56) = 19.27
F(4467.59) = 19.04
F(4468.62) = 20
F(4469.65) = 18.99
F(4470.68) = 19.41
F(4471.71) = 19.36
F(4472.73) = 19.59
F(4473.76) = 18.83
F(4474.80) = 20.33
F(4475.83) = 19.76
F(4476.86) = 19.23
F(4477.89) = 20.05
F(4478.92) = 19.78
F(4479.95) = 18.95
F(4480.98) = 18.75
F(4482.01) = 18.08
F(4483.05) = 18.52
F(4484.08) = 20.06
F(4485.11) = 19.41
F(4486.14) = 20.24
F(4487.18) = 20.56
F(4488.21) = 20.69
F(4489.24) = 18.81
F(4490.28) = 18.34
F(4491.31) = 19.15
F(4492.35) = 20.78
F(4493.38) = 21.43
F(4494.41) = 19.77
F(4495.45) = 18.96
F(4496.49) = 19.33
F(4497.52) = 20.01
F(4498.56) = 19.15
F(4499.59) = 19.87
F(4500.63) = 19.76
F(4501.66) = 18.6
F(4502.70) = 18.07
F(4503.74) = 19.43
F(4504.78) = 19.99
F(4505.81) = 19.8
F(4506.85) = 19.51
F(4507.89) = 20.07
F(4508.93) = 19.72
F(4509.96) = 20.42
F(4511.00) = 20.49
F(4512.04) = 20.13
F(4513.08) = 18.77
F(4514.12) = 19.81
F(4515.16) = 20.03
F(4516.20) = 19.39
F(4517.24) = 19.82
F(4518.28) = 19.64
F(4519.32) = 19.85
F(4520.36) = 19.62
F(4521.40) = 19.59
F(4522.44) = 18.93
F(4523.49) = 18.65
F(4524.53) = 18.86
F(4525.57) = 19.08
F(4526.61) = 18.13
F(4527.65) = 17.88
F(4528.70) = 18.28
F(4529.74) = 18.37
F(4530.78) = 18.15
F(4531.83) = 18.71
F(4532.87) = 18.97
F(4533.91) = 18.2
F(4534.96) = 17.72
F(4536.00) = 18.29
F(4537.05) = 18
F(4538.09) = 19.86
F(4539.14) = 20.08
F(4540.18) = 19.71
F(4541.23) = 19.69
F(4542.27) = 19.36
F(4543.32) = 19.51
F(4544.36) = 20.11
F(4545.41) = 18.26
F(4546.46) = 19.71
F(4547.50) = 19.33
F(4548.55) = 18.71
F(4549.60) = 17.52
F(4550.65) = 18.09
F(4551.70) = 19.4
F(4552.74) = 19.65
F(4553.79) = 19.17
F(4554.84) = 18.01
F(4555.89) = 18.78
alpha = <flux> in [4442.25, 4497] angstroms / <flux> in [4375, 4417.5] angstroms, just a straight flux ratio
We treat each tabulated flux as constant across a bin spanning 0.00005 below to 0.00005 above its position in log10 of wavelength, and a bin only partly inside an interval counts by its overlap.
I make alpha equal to 1.1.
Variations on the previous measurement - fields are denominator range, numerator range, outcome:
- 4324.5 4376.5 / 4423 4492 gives 1.09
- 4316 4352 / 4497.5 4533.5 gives 1.14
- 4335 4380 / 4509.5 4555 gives 1.09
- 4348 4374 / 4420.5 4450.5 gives 1.02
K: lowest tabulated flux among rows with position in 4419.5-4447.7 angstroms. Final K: 16.95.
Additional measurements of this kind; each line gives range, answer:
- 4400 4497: 16.37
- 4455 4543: 17.18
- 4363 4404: 14.81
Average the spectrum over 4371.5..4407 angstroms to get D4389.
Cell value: 18.2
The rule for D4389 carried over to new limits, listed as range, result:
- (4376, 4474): 18.7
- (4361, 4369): 19.3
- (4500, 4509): 19.4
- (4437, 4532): 19.2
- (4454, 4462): 18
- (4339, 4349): 14.5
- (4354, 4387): 18.5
